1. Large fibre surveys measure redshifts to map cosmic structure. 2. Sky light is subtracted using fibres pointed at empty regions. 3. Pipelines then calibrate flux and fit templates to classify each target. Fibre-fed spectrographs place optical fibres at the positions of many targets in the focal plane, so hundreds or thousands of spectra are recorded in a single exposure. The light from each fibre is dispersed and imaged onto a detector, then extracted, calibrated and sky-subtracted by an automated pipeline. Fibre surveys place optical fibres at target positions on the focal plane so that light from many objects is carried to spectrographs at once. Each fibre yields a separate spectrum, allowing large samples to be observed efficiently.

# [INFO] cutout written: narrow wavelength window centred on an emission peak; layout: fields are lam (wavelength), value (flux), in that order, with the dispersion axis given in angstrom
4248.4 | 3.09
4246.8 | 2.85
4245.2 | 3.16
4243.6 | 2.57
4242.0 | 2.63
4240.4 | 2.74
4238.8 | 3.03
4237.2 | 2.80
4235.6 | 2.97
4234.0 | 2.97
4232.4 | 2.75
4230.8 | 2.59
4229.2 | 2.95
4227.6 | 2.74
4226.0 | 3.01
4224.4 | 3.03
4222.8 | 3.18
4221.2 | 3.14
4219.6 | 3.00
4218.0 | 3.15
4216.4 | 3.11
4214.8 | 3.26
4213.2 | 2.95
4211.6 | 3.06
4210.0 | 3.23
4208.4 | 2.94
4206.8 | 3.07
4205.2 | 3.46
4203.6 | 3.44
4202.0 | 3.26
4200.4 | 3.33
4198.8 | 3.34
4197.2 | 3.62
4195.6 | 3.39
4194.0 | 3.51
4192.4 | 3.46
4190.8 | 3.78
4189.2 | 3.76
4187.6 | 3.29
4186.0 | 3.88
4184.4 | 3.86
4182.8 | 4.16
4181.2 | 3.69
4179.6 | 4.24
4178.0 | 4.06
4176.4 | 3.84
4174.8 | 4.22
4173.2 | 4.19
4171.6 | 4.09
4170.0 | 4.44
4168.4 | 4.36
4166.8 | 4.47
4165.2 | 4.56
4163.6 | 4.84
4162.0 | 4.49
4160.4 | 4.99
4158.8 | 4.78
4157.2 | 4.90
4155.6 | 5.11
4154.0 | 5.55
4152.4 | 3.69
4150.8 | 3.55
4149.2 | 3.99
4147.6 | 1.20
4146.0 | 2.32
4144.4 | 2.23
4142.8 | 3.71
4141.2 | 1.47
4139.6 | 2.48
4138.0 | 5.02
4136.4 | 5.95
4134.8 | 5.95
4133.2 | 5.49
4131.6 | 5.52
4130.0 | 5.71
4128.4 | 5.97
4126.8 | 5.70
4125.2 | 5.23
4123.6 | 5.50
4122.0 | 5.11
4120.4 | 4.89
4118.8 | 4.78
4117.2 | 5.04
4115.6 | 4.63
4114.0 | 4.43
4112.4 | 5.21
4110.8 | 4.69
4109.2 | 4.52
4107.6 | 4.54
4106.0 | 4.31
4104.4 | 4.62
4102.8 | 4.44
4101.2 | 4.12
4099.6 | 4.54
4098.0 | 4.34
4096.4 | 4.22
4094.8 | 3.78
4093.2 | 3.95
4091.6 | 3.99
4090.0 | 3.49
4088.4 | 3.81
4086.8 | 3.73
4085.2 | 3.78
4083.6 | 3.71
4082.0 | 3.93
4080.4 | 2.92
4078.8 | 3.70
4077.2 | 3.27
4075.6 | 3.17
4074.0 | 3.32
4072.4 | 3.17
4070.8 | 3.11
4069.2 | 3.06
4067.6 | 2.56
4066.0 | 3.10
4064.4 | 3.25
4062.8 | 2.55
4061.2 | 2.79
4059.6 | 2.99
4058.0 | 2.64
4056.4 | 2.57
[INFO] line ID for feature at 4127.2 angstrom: C IV 1549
